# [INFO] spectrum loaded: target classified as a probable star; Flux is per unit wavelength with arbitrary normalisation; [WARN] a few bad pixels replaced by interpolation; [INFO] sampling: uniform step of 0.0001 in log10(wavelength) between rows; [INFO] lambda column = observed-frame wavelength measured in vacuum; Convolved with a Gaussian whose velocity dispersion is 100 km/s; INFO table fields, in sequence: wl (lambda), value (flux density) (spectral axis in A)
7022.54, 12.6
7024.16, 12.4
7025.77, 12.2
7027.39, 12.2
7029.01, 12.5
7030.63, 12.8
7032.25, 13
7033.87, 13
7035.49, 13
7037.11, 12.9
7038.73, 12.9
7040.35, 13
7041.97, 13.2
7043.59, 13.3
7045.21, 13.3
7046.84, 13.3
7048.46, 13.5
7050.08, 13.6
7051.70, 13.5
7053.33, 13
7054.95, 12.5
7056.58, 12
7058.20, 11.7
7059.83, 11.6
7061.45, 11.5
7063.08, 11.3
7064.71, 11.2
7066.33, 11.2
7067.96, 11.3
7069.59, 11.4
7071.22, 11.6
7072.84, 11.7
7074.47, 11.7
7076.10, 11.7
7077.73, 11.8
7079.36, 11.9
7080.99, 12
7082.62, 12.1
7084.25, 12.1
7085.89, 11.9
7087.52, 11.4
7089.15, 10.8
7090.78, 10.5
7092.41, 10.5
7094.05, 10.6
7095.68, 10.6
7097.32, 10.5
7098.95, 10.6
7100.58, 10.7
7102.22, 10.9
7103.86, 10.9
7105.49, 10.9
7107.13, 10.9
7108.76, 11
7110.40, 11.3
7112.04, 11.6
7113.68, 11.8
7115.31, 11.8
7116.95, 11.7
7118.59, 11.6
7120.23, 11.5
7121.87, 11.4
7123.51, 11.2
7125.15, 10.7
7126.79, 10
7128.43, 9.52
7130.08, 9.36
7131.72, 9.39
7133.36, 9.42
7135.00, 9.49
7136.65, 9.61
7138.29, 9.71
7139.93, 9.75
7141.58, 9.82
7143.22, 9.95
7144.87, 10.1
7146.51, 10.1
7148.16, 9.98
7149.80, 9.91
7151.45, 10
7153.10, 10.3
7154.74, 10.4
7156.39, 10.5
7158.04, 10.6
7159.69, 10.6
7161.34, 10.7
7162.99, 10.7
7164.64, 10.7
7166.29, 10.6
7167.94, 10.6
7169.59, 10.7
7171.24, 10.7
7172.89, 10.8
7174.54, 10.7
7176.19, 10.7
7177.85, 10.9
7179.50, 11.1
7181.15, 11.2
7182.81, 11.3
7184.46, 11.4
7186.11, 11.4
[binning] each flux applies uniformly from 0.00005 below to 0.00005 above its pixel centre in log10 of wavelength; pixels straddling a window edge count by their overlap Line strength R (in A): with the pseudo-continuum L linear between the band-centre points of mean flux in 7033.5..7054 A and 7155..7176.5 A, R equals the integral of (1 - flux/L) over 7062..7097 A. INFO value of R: 3.0 A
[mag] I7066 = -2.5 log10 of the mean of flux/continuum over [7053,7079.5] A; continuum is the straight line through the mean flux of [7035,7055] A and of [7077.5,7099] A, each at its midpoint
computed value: 0.05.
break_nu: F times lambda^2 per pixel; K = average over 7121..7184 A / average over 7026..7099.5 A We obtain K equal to 0.88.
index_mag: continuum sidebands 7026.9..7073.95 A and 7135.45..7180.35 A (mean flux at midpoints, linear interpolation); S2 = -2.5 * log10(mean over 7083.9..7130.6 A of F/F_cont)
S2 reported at 0.036 mag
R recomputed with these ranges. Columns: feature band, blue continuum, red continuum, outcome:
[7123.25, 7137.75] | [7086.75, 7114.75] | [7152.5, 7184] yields 1.4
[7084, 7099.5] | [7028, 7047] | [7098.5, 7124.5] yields 1.1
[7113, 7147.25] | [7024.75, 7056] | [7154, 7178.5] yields 2.9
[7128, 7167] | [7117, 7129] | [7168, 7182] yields 3.0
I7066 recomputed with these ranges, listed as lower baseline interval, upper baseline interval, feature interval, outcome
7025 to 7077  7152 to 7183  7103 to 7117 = 0.022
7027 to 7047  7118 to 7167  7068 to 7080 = 0.032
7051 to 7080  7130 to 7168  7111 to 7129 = -0.049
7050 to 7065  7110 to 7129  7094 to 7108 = 0.072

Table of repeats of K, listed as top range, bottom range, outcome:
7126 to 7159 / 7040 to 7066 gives 0.81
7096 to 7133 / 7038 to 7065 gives 0.87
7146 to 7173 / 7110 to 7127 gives 0.93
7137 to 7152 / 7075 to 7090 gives 0.86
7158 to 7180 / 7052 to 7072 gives 0.94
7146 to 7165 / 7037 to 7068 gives 0.85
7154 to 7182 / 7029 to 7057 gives 0.85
